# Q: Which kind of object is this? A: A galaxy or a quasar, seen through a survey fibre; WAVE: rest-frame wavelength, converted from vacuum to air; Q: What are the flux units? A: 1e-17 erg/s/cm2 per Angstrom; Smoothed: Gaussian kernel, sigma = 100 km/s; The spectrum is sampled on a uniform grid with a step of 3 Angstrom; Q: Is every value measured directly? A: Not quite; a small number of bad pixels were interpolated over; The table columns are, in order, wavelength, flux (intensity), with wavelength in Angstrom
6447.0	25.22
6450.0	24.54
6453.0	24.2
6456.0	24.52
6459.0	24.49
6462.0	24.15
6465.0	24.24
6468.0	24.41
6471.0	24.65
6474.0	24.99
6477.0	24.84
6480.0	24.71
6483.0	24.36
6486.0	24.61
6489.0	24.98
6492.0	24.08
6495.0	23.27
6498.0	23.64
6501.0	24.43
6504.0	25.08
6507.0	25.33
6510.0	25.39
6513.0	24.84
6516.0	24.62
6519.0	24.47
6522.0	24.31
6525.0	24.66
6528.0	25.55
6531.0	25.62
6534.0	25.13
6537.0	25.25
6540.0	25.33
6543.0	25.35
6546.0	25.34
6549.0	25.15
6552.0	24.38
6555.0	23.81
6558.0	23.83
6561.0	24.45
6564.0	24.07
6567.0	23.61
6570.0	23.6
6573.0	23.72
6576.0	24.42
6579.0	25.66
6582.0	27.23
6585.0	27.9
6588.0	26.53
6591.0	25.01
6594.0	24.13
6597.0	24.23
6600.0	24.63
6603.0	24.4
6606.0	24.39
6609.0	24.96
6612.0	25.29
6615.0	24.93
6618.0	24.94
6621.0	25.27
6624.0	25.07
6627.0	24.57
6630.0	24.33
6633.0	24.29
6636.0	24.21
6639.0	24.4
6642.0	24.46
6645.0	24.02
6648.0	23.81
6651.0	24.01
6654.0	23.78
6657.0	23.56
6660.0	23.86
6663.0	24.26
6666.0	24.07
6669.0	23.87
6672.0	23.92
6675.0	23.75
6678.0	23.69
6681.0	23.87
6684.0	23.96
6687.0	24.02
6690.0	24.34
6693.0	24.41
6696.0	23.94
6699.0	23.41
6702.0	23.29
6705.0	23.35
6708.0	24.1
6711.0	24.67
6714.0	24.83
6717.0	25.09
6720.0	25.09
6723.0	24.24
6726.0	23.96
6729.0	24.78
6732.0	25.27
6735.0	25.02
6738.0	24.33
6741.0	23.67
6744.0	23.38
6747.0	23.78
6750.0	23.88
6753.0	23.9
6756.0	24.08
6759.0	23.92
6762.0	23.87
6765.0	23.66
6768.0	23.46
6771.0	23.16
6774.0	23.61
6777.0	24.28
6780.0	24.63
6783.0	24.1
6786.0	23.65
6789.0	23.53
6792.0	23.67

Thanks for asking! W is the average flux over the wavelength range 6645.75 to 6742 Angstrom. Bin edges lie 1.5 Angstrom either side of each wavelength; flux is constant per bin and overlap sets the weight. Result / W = 24.1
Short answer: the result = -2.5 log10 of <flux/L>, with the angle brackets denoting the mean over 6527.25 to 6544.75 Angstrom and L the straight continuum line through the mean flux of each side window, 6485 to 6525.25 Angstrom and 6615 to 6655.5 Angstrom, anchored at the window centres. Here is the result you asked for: -0.04 mag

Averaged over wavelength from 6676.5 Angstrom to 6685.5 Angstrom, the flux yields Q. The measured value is 23.8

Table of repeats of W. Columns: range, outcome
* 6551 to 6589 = 24.8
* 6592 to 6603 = 24.4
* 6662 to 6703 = 23.9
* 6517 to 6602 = 24.9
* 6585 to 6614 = 25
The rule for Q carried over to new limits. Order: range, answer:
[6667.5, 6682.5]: 23.8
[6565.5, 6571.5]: 23.6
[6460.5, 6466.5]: 24.2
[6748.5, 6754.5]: 23.9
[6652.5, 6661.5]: 23.7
